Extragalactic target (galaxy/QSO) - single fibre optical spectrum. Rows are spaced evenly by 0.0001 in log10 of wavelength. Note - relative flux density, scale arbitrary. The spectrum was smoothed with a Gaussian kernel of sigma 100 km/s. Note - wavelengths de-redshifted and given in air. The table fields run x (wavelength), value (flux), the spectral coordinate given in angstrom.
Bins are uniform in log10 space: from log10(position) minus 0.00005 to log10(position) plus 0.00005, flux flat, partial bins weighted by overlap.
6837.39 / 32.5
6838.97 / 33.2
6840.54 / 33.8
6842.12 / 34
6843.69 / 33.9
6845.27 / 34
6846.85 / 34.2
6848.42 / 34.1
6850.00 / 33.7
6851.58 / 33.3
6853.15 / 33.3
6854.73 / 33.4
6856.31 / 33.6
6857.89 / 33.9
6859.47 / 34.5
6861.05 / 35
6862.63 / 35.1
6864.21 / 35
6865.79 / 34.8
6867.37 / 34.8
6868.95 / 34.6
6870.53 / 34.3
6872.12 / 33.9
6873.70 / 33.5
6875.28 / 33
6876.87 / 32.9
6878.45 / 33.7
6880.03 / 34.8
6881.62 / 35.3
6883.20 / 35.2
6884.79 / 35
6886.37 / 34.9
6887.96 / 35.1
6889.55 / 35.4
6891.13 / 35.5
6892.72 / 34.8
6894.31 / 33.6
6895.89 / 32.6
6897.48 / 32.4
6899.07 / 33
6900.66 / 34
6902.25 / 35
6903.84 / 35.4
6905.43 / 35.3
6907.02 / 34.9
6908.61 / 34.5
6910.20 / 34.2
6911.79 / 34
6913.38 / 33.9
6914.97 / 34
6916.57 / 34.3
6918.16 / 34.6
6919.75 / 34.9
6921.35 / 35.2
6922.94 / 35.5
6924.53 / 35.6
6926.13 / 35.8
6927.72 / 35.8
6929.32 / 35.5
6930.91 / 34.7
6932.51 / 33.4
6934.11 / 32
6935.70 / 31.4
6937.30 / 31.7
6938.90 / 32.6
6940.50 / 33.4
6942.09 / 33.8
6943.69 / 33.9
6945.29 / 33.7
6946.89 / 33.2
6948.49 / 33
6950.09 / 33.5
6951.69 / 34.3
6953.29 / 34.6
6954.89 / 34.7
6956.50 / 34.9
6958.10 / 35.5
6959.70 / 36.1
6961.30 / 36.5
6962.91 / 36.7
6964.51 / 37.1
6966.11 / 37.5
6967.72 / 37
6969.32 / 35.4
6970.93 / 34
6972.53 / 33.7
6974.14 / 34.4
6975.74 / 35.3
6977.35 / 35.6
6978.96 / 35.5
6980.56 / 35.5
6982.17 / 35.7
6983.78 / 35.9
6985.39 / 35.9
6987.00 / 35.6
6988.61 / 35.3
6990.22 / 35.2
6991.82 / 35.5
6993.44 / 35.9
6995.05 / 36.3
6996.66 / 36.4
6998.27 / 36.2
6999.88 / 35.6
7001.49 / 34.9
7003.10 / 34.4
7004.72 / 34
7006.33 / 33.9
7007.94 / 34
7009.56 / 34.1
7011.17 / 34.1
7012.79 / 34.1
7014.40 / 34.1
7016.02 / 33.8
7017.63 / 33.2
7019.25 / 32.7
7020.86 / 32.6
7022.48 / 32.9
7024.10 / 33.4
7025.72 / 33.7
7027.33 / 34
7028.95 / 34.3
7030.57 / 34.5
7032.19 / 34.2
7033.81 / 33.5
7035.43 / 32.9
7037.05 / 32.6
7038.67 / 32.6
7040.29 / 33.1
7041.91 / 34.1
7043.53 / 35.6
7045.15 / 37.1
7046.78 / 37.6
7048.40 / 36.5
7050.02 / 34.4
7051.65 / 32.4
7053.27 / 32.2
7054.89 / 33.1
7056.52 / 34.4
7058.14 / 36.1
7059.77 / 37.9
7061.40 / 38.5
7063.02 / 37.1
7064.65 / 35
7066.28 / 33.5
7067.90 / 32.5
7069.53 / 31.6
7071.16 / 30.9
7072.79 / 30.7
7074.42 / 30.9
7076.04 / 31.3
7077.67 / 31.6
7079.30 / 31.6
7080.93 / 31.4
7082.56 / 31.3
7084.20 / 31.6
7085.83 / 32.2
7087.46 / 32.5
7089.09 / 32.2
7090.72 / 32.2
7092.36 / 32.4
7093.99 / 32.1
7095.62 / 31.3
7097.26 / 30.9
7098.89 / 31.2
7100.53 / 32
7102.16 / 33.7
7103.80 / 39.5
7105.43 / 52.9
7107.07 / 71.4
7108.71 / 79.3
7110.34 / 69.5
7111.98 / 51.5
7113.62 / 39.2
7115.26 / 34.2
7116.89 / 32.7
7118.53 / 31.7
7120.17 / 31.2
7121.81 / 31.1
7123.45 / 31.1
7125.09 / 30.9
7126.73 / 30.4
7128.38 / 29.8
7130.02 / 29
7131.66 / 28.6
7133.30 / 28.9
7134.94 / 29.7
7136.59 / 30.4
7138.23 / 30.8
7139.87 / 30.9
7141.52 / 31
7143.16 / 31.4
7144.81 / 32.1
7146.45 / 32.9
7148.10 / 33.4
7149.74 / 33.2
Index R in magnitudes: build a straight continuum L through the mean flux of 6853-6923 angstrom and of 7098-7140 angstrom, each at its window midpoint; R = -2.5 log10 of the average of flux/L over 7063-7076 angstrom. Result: 0.16 mag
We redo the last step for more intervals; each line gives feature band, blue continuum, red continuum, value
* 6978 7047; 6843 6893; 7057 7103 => -0.042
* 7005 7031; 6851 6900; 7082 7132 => 0.079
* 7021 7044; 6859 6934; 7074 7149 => 0.047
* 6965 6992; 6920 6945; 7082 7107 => -0.037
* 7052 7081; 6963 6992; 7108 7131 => 0.135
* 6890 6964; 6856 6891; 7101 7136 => 0.040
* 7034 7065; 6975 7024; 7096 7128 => 0.080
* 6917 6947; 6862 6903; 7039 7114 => 0.029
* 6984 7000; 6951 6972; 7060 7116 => 0.011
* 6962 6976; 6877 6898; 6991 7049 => -0.040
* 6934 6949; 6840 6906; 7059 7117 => 0.076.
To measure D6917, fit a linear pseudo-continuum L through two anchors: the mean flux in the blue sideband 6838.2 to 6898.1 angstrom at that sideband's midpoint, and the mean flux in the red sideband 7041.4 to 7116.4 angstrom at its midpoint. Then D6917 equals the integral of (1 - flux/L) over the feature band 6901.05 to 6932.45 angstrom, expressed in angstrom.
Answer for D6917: -0.03 angstrom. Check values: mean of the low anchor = 34.2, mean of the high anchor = 37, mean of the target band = 34.9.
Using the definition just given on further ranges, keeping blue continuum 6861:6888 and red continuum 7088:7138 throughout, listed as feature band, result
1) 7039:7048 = 0.3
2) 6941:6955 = 0.6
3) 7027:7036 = 0.6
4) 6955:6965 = -0.2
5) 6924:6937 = 0.4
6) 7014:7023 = 0.7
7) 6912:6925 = 0.1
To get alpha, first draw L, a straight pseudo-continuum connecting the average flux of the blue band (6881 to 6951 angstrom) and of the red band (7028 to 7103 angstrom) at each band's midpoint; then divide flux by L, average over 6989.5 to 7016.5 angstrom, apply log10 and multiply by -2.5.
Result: -0.04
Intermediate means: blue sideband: 34.2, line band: 34.9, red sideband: 33.3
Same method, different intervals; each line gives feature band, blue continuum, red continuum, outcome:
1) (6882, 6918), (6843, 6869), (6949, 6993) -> 0.01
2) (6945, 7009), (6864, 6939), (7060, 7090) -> -0.05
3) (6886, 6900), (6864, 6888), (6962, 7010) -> 0.01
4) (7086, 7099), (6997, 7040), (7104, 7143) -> 0.16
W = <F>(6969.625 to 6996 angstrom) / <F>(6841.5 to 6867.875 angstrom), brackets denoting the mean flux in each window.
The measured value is 1.03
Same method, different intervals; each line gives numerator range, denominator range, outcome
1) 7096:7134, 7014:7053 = 1.15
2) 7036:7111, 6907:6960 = 1.06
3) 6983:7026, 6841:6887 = 1.01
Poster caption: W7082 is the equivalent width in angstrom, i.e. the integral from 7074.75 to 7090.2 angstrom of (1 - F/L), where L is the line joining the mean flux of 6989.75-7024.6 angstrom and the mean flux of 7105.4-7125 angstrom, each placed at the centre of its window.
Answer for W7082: 3.8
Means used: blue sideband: 34.4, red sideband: 45.5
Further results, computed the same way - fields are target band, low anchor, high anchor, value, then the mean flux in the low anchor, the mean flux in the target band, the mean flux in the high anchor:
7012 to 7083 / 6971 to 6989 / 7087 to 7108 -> 5.6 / 35.3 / 33.7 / 37.6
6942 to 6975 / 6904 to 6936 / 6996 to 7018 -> -0.4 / 34.5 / 35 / 34.5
